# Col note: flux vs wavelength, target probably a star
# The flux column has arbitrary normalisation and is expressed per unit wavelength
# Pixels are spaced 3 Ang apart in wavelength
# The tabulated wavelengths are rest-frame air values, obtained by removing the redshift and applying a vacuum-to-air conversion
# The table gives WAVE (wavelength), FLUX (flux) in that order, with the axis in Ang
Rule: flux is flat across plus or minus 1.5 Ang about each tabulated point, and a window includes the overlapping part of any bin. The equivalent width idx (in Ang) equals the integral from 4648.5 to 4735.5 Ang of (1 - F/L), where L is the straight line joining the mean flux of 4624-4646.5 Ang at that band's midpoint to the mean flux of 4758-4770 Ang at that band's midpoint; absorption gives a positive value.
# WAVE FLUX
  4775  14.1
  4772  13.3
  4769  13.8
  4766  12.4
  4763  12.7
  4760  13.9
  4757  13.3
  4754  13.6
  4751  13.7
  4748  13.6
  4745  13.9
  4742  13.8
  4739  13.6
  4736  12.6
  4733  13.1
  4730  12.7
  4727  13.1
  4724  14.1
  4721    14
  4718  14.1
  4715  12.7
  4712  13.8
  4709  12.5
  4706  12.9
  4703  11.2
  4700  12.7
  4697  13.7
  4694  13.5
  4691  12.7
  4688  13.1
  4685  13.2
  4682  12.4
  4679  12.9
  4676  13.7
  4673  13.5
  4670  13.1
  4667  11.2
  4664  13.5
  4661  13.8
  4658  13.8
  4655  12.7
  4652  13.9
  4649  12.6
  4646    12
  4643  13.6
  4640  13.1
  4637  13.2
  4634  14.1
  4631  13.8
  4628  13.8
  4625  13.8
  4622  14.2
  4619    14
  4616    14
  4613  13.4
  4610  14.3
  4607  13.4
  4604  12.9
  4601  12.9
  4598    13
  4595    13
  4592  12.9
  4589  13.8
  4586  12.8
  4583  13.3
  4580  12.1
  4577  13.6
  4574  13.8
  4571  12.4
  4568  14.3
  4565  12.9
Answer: 1.5 Ang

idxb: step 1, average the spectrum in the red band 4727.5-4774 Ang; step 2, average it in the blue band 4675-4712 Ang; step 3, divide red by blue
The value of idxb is 1.03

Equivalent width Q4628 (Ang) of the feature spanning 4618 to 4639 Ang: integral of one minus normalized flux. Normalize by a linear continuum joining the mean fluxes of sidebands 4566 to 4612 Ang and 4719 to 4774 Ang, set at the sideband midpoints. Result -0.9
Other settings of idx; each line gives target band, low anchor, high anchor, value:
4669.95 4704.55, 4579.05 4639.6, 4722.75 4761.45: 1.2 Ang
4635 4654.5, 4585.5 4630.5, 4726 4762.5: 0.6 Ang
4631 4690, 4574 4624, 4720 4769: 1.0 Ang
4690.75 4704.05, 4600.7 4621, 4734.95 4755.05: 0.7 Ang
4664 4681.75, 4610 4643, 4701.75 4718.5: 0.5 Ang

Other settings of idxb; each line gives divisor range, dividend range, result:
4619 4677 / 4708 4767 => 1.00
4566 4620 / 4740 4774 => 1.01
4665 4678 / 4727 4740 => 1.01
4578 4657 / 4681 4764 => 0.99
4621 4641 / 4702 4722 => 0.95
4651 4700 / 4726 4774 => 1.01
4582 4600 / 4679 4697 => 0.99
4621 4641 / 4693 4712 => 0.93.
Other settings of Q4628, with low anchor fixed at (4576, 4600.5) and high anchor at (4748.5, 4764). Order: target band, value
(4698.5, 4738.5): 1.0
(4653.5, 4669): 0.3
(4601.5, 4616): -0.5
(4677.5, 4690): 0.4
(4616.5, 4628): -0.7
